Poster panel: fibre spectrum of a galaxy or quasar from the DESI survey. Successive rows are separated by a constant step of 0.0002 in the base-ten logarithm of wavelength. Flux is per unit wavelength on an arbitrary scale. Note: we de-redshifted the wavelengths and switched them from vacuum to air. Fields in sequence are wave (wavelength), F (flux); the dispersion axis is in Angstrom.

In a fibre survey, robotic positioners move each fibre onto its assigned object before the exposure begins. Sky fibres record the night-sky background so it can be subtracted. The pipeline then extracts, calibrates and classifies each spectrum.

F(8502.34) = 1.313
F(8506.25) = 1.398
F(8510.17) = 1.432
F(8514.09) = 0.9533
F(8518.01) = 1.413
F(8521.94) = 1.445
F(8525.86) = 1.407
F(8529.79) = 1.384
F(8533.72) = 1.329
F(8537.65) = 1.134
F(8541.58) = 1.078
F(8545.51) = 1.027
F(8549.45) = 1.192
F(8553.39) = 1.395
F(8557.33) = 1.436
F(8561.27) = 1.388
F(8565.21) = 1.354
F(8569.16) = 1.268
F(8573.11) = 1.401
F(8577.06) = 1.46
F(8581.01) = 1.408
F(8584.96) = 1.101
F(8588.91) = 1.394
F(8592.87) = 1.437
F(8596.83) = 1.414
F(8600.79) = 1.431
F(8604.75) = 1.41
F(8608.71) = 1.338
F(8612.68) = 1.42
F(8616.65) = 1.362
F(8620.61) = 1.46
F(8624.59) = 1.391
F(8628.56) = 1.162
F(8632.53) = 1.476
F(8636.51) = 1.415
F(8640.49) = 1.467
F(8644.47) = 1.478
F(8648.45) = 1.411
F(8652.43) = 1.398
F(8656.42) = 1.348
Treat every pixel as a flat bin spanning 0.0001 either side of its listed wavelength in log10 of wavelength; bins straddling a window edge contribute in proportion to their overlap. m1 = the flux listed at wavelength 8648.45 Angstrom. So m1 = 1.411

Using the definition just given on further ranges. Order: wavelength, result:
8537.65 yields 1.134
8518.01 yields 1.413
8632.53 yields 1.476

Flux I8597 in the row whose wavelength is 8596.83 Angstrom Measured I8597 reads 1.414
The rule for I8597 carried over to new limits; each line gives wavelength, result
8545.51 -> 1.027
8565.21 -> 1.354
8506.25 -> 1.398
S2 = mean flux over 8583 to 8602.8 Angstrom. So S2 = 1.36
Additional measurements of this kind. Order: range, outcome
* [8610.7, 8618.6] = 1.39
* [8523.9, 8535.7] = 1.37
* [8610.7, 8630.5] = 1.36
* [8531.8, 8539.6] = 1.23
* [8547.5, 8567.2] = 1.35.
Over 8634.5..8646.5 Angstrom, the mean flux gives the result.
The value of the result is 1.45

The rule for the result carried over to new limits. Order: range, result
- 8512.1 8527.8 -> 1.3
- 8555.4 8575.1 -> 1.37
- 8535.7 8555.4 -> 1.17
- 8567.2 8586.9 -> 1.33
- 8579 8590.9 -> 1.3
